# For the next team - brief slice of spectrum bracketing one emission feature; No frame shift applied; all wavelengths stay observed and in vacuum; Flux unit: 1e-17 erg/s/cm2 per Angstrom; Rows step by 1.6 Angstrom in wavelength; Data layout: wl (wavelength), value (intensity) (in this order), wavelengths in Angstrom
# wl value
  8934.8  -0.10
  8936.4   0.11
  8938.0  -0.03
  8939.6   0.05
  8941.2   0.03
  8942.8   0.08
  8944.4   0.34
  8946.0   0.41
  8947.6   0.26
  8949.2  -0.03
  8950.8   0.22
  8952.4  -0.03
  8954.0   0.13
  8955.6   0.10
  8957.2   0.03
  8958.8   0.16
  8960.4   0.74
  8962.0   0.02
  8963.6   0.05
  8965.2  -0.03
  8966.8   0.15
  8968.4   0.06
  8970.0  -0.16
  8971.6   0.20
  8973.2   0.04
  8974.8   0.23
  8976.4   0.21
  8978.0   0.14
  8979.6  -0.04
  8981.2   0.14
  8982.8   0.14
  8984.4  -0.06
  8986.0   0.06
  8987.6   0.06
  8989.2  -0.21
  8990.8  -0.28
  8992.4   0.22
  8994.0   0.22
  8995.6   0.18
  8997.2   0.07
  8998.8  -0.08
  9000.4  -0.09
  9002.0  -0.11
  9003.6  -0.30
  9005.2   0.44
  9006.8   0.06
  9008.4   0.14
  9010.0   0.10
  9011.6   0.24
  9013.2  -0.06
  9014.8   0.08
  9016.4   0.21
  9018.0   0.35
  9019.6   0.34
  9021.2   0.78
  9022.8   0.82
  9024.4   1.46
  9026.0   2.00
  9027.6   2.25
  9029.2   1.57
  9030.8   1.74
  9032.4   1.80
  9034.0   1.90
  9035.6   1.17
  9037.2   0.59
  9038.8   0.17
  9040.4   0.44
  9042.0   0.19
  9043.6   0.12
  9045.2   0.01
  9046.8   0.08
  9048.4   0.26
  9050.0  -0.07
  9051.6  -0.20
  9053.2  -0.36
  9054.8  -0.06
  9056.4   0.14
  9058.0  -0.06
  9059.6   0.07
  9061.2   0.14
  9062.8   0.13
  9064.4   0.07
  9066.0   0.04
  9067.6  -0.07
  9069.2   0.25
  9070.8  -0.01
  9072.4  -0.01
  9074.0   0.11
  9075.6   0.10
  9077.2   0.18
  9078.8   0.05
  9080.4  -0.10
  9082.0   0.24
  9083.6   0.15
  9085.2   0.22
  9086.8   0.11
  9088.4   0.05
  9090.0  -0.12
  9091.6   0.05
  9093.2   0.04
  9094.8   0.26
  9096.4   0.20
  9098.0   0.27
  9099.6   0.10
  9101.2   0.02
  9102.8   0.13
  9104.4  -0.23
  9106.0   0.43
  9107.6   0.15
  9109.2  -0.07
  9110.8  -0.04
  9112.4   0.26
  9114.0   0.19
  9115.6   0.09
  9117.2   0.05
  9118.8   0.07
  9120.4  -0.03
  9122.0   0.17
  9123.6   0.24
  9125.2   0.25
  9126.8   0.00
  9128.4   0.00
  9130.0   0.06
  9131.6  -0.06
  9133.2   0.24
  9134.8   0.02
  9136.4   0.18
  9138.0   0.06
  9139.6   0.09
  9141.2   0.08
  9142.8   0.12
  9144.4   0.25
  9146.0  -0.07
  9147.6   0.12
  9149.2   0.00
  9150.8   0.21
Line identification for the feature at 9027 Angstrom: [O II] 3727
